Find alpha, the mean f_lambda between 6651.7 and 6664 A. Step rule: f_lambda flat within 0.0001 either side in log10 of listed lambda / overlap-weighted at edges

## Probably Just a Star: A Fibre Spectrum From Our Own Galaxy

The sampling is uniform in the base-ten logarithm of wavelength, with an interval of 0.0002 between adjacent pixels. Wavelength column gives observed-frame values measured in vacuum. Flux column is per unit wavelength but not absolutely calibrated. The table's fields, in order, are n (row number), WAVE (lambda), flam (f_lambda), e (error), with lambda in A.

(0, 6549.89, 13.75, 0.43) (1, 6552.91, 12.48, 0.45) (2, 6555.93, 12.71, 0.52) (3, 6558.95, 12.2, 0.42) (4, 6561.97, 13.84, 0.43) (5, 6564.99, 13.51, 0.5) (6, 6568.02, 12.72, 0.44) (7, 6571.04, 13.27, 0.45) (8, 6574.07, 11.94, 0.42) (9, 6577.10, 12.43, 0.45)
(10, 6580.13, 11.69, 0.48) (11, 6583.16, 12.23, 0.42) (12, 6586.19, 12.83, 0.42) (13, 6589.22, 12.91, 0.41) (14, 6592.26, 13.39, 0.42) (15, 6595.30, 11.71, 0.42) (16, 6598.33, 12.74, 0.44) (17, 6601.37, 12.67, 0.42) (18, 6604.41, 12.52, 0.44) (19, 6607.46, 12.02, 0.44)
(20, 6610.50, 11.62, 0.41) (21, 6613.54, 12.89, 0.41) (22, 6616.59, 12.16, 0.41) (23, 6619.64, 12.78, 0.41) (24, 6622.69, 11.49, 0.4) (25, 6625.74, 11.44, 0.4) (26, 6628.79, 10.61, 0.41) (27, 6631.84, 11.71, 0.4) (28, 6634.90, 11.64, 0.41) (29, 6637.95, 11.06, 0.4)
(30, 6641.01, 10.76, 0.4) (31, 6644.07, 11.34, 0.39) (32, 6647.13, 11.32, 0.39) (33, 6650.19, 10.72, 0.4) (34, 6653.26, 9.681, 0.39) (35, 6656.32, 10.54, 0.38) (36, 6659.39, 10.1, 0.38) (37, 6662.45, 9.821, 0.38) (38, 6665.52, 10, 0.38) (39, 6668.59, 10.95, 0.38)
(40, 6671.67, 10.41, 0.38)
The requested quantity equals 10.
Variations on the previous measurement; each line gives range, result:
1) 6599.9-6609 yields 12.4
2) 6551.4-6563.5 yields 12.8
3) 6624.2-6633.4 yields 11.3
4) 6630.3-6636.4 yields 11.7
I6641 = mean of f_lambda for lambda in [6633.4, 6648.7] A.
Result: 11.2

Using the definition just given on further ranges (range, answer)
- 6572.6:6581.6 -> 12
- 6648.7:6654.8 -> 10.2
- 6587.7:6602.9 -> 12.7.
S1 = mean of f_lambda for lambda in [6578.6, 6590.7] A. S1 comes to 12.4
